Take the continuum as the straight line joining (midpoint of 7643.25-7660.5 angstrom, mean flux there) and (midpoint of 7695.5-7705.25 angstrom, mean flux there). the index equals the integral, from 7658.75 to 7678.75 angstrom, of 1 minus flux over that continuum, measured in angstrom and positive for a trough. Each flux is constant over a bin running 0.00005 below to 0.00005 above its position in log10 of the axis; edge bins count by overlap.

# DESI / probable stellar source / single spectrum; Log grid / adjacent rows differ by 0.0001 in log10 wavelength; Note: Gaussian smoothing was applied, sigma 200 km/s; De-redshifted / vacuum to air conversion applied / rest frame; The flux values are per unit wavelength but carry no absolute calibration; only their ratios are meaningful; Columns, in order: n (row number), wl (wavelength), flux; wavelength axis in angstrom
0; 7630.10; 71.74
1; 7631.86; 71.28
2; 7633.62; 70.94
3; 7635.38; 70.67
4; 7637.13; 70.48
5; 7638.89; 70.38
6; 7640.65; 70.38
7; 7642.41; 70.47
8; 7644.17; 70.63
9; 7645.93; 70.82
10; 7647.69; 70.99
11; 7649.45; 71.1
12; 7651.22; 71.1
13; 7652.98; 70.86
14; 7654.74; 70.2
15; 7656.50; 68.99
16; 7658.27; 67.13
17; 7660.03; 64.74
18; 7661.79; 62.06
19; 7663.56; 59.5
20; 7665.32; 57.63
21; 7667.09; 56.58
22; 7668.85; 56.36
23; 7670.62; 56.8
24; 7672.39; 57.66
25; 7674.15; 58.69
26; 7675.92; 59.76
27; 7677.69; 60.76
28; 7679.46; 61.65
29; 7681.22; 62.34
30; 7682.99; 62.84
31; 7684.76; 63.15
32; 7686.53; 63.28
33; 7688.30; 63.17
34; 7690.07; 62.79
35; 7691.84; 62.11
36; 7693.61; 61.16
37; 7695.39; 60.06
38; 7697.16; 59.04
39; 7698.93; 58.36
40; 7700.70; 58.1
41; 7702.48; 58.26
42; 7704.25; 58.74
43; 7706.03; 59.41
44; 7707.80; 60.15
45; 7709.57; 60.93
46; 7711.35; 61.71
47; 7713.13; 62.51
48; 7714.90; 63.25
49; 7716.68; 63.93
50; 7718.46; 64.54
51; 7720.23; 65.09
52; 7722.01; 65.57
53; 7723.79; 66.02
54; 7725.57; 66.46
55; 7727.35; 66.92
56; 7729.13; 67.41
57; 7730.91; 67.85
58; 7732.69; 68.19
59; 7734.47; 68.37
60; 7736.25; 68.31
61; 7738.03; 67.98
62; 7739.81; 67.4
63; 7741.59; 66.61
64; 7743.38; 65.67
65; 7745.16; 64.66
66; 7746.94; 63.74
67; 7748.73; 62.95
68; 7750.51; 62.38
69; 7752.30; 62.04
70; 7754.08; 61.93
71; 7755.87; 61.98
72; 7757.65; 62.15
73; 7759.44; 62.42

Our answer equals 2.0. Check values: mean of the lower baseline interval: 69.8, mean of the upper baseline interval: 58.6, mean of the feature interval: 59.3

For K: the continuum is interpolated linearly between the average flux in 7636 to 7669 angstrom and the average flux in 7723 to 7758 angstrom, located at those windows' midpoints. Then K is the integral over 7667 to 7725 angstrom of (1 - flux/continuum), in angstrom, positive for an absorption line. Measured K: 4.5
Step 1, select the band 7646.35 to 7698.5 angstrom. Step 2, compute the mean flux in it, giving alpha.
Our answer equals 62.9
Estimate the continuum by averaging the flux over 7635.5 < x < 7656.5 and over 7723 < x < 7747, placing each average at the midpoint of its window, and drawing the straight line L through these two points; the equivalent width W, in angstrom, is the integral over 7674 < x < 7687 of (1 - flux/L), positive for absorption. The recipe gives 1.4 angstrom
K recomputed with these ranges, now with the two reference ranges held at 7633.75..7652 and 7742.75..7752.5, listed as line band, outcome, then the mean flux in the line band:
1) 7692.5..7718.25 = 2.3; 60.5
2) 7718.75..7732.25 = -0.3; 66.5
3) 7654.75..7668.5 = 1.3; 62.7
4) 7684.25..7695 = 0.8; 62.4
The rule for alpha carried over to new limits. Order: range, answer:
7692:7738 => 63.3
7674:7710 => 60.7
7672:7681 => 60.1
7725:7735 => 67.5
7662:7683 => 59.2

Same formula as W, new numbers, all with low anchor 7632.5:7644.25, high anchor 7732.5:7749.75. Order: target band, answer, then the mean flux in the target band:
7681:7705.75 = 2.69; 60.9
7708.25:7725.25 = 0.91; 63.7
